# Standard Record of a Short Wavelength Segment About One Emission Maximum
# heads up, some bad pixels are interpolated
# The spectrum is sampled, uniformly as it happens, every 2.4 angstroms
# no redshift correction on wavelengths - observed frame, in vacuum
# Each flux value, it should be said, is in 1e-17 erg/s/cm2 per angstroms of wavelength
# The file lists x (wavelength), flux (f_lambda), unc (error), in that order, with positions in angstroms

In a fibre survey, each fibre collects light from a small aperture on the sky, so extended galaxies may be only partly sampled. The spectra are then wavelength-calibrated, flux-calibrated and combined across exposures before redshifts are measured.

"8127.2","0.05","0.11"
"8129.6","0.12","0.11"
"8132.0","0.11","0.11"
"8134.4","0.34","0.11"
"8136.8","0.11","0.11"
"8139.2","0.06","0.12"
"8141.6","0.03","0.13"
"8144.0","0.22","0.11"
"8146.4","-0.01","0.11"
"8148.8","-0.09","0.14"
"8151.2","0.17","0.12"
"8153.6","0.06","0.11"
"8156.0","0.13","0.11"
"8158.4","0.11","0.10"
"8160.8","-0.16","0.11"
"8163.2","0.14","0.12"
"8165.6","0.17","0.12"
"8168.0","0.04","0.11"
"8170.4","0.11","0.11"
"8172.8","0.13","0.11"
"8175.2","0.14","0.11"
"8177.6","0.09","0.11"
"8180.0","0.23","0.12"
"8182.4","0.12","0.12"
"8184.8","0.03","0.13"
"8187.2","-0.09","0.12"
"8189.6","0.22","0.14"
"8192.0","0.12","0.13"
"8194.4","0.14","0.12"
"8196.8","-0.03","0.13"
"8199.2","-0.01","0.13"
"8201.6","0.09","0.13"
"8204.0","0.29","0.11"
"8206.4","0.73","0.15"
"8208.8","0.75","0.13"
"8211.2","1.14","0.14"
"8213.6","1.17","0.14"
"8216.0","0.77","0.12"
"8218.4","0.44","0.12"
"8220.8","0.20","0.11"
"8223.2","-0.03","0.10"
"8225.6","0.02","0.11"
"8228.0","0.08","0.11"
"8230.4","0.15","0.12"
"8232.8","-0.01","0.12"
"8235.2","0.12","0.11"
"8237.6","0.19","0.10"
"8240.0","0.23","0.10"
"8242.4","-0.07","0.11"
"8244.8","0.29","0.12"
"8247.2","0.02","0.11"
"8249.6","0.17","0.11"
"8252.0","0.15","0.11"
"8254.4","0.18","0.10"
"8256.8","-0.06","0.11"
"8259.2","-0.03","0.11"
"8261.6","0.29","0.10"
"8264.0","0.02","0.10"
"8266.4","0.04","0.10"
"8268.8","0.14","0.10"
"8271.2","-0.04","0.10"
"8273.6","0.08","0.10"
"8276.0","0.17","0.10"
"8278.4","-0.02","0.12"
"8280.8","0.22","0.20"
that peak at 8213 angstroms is [O II] 3727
